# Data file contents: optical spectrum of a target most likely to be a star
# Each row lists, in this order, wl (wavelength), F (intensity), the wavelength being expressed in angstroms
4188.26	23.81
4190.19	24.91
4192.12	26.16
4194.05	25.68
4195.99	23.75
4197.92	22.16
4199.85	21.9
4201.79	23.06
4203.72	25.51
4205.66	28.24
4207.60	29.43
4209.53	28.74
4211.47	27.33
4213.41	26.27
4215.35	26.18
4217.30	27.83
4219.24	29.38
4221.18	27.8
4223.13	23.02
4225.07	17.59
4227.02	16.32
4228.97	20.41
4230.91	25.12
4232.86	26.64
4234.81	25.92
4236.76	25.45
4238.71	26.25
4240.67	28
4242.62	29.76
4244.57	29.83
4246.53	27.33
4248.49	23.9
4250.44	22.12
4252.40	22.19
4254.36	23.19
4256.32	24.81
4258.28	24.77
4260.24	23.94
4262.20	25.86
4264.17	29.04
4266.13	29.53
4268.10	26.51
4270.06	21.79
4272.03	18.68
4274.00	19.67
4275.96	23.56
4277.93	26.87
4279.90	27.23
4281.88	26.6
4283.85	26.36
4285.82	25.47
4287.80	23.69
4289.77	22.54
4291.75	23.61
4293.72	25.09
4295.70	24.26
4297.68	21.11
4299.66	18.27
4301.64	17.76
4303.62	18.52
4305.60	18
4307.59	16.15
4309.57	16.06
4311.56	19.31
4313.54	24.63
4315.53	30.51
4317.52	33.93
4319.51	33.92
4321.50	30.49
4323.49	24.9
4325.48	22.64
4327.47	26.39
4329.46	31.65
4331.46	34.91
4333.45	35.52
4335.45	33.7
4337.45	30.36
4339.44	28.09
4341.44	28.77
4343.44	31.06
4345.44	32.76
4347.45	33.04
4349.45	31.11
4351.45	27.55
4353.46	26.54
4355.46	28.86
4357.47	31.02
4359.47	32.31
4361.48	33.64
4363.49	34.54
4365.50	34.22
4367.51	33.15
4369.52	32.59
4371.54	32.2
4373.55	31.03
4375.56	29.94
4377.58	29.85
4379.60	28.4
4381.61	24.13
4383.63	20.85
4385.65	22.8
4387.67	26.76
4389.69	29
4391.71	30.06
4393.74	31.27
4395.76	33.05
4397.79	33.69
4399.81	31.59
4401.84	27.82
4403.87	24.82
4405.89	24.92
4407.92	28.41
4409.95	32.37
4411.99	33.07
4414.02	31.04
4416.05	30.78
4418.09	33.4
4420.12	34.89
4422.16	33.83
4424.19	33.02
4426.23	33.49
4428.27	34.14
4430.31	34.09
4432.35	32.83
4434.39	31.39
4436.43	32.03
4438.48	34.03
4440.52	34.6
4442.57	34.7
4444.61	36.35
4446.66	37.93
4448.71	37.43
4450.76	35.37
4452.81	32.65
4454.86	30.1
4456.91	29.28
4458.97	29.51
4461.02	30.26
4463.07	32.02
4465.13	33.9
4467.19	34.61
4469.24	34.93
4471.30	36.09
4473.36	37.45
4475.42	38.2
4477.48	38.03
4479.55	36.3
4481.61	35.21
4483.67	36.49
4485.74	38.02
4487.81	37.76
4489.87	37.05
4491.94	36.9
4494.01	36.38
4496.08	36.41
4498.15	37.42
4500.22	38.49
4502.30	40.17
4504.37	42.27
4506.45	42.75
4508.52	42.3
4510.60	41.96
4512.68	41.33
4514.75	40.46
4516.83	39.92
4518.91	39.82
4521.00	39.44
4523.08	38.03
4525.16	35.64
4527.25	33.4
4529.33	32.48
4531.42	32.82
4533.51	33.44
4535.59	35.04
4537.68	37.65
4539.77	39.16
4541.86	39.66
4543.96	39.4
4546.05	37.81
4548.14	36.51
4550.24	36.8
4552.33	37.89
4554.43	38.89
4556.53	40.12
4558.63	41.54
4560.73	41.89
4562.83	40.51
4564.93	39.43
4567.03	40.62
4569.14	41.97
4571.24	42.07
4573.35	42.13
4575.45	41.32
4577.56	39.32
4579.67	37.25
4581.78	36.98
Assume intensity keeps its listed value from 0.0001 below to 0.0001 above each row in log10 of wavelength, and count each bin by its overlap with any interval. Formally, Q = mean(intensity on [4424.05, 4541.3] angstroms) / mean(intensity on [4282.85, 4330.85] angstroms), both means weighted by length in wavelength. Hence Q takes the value 1.50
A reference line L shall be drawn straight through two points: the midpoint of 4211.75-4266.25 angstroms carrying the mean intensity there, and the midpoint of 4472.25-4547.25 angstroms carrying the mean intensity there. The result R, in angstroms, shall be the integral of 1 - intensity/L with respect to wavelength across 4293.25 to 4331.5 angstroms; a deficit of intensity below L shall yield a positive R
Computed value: 6.1 angstroms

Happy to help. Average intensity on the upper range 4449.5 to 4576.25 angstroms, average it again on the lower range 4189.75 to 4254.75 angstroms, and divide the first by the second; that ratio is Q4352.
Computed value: 1.49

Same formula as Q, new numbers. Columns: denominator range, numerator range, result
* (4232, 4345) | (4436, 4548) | 1.43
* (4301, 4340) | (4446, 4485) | 1.30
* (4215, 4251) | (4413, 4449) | 1.34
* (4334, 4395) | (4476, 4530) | 1.27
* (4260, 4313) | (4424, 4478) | 1.49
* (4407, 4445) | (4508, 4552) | 1.14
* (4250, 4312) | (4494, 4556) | 1.67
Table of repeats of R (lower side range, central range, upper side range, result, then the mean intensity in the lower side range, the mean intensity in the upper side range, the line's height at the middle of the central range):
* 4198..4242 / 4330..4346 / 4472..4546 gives -0.8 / 25.3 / 37.9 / 30.4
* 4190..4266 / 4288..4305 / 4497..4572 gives 4.1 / 25.3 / 38.8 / 28.3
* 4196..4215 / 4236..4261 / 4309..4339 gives 1.2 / 25.8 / 28.8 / 26.9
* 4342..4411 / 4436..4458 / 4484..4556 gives -0.1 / 29.8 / 38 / 33.9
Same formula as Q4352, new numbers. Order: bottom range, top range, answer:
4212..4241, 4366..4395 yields 1.16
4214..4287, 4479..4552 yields 1.51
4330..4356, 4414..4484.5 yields 1.10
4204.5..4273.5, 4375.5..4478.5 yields 1.26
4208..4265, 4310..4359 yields 1.16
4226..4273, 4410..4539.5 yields 1.43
